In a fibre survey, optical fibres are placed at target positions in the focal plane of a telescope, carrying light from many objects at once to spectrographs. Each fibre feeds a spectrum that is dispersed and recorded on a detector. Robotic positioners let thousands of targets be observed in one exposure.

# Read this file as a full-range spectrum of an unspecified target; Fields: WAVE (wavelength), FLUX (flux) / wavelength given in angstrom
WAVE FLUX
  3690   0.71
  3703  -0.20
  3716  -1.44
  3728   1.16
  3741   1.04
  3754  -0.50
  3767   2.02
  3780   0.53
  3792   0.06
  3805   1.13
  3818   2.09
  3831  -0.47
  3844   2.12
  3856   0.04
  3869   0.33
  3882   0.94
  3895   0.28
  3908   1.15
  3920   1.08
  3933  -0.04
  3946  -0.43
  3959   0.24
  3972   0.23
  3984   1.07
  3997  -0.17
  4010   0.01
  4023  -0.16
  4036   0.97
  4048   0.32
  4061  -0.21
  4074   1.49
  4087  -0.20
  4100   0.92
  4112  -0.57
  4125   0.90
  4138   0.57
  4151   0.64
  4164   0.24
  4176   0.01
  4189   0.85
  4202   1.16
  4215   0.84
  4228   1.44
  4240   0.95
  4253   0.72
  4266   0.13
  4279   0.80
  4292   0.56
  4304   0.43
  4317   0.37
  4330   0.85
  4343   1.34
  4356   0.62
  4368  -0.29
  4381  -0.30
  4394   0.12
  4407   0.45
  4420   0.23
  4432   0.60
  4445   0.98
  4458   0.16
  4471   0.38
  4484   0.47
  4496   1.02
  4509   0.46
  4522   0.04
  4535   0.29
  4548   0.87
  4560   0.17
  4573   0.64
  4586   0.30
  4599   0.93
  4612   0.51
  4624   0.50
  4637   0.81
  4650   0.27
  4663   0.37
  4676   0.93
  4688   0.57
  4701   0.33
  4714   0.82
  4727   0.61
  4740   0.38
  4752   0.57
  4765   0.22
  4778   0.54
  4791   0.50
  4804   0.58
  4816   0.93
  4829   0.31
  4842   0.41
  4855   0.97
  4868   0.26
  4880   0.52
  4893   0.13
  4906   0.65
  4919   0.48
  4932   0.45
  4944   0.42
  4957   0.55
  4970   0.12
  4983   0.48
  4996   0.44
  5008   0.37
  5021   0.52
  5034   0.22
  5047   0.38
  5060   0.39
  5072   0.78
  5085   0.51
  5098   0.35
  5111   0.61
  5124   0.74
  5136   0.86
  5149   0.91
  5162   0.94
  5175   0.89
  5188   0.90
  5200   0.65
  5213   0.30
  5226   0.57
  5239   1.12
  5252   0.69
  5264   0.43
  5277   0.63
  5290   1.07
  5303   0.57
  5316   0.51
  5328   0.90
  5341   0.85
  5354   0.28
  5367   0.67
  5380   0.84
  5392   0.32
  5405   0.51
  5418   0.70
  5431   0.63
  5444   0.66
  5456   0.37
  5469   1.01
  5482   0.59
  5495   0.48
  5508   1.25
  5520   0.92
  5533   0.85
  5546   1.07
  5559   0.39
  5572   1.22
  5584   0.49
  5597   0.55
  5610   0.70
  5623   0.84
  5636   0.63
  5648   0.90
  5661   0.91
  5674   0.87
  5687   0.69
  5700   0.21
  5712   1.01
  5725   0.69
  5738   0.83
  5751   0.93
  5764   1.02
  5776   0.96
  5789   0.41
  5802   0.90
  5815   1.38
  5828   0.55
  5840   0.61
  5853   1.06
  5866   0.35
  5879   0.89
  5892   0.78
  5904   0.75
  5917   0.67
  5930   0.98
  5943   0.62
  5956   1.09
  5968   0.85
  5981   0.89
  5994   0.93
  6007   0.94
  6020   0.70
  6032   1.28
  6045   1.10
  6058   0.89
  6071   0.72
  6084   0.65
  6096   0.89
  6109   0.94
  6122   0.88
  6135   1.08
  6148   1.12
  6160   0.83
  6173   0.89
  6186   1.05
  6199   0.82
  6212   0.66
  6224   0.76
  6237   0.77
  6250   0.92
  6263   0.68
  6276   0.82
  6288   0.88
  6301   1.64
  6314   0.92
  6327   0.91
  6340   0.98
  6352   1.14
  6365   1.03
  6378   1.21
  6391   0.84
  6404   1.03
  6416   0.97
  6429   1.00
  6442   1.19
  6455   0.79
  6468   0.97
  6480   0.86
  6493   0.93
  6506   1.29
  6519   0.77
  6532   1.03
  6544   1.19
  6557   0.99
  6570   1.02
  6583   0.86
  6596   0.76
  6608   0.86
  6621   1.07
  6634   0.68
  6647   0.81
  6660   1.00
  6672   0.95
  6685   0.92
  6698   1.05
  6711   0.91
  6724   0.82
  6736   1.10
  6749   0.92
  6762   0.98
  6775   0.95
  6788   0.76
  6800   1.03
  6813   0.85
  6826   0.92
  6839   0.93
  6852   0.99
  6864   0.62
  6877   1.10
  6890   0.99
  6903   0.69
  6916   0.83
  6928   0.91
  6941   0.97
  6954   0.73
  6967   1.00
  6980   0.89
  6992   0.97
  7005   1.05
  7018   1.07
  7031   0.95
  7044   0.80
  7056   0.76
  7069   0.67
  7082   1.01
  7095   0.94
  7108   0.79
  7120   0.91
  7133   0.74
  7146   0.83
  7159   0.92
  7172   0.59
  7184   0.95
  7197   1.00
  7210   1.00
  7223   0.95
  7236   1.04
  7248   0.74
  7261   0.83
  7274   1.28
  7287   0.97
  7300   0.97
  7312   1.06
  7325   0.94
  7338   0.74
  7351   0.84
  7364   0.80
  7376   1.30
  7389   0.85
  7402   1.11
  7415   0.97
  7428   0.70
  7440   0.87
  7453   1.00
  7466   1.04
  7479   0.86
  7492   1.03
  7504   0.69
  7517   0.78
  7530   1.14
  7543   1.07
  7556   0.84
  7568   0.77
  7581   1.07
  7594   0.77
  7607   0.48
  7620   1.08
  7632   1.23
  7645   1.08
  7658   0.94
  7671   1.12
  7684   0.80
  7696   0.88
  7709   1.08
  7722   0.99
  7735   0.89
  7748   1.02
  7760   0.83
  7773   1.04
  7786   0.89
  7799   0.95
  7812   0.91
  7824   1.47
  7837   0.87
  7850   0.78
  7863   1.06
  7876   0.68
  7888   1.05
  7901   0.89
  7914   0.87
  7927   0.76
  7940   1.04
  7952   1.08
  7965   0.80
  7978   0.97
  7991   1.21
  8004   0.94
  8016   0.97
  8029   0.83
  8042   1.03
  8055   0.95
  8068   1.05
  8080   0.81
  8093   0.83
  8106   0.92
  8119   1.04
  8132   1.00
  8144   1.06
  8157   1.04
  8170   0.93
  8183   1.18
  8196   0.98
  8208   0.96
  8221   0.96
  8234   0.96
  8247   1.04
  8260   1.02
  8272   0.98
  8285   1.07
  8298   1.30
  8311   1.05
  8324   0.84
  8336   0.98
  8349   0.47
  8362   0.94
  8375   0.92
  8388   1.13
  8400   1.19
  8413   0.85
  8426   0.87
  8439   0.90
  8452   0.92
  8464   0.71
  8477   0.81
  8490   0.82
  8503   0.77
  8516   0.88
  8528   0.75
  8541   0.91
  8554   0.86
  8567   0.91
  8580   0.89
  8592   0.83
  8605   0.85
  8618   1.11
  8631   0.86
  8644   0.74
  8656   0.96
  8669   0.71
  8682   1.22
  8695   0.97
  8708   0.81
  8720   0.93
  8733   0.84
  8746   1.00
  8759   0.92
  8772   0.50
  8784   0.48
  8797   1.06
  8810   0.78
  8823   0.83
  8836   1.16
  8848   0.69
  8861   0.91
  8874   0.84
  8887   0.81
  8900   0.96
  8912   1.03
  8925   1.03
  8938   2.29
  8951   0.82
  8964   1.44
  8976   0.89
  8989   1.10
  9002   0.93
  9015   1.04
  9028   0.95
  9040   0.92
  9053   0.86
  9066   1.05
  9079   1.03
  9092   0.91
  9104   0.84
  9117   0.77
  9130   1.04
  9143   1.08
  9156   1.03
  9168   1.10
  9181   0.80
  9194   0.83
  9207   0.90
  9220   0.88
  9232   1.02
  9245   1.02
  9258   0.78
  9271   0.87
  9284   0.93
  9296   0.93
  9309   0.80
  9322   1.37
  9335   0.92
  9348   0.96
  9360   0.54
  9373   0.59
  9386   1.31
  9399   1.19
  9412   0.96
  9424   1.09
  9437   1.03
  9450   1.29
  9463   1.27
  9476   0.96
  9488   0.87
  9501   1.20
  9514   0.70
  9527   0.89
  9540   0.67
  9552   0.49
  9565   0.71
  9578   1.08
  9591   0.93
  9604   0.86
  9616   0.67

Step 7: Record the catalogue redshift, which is 0.362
